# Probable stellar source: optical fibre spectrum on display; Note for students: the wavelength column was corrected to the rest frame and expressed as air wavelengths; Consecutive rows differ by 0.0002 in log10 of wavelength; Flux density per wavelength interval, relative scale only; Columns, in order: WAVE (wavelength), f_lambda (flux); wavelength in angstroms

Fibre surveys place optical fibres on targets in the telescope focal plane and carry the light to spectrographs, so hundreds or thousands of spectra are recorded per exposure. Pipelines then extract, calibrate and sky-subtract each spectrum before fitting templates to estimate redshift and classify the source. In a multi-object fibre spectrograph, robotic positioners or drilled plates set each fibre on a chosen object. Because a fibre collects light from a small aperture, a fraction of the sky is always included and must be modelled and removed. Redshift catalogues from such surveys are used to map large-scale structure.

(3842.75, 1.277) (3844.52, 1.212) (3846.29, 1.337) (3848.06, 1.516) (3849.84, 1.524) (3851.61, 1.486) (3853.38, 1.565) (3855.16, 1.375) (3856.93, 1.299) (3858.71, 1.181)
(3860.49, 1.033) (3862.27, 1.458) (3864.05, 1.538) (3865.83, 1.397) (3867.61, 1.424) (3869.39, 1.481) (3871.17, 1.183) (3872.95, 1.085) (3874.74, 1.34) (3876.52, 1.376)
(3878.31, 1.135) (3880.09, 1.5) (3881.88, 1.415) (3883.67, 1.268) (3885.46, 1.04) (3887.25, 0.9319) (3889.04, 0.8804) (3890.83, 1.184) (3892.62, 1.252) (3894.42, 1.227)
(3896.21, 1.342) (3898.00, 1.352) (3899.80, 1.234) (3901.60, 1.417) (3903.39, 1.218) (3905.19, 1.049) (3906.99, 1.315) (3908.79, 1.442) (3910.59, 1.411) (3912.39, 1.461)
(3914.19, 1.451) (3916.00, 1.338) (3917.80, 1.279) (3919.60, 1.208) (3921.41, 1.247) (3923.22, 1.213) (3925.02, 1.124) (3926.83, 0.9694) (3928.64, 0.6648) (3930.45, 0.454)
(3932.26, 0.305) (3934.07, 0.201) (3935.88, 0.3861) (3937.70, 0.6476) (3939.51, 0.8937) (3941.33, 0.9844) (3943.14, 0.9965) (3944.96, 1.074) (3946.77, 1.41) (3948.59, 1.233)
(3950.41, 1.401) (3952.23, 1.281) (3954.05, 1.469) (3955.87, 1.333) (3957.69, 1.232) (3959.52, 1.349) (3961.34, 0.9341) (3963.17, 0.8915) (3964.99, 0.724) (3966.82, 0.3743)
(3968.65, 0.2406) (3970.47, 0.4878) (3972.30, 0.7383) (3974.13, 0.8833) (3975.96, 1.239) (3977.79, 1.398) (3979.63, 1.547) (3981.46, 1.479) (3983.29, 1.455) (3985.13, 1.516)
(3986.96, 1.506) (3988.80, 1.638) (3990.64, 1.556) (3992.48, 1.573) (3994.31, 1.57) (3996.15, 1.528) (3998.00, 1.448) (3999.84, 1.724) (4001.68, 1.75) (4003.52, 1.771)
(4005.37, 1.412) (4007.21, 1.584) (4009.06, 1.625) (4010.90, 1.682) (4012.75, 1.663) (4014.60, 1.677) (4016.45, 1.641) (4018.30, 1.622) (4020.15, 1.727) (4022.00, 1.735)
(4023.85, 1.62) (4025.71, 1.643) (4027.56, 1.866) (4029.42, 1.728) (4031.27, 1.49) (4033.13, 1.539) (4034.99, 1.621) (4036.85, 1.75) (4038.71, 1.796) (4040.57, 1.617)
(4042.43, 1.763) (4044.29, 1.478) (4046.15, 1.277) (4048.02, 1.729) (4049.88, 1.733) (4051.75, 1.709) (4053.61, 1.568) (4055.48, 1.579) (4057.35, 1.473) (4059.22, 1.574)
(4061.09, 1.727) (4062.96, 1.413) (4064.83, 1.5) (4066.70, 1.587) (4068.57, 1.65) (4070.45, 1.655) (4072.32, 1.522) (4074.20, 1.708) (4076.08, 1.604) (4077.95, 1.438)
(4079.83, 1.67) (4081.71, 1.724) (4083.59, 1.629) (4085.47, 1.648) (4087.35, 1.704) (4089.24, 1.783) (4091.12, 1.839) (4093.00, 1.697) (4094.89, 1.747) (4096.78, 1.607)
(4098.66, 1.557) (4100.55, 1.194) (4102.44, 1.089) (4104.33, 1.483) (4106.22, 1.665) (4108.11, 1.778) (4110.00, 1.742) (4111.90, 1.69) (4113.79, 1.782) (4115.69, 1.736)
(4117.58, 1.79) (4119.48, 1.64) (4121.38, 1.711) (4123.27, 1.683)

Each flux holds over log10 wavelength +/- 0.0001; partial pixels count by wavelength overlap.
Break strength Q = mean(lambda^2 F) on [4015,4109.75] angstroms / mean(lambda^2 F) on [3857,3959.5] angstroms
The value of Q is 1.5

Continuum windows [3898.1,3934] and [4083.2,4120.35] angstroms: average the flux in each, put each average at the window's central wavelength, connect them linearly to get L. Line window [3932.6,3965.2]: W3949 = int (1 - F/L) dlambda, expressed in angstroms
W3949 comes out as 5.5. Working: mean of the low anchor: 1.13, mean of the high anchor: 1.64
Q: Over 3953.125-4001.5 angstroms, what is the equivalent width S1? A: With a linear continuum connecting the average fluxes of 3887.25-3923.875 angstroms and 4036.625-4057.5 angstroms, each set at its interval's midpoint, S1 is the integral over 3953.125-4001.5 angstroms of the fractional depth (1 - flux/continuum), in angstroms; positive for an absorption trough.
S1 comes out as 7.4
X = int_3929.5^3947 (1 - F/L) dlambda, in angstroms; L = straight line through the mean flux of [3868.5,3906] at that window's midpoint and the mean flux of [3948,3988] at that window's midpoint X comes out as 6.8 angstroms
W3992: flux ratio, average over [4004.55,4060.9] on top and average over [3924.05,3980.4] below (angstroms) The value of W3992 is 1.8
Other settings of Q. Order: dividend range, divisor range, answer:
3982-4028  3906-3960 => 1.54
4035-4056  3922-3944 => 2.33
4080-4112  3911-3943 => 1.88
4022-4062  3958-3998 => 1.43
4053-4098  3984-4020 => 1.05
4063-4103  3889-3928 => 1.39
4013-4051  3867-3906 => 1.43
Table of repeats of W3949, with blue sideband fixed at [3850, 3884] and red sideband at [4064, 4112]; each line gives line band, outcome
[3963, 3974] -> 6.69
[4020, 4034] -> -1.16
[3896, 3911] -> 0.95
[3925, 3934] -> 5.10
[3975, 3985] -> 0.37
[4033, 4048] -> -0.60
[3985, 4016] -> -1.99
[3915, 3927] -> 1.70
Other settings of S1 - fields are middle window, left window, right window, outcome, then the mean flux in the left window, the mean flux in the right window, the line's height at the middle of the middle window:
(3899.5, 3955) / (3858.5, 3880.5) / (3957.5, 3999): 7.22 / 1.32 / 1.19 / 1.25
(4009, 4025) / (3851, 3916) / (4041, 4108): -1.73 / 1.3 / 1.59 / 1.51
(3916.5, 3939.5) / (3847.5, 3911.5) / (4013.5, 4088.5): 9.41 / 1.3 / 1.63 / 1.39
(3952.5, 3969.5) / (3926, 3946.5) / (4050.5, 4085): -1.99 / 0.711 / 1.6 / 0.878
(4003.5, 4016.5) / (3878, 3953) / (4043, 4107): -2.11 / 1.11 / 1.59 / 1.39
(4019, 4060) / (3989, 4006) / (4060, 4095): -0.42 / 1.6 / 1.64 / 1.62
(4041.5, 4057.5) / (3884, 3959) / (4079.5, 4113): -1.16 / 1.11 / 1.62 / 1.49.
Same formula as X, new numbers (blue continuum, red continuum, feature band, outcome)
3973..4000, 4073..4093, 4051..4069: 0.5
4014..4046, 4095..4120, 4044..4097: 0.2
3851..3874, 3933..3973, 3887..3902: -0.2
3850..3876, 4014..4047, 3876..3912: 4.0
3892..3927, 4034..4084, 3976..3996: -0.8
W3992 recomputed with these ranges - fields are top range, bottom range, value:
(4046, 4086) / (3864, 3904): 1.27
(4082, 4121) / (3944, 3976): 1.63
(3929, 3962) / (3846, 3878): 0.71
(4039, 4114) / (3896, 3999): 1.41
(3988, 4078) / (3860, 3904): 1.27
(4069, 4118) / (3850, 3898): 1.27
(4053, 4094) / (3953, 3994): 1.39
